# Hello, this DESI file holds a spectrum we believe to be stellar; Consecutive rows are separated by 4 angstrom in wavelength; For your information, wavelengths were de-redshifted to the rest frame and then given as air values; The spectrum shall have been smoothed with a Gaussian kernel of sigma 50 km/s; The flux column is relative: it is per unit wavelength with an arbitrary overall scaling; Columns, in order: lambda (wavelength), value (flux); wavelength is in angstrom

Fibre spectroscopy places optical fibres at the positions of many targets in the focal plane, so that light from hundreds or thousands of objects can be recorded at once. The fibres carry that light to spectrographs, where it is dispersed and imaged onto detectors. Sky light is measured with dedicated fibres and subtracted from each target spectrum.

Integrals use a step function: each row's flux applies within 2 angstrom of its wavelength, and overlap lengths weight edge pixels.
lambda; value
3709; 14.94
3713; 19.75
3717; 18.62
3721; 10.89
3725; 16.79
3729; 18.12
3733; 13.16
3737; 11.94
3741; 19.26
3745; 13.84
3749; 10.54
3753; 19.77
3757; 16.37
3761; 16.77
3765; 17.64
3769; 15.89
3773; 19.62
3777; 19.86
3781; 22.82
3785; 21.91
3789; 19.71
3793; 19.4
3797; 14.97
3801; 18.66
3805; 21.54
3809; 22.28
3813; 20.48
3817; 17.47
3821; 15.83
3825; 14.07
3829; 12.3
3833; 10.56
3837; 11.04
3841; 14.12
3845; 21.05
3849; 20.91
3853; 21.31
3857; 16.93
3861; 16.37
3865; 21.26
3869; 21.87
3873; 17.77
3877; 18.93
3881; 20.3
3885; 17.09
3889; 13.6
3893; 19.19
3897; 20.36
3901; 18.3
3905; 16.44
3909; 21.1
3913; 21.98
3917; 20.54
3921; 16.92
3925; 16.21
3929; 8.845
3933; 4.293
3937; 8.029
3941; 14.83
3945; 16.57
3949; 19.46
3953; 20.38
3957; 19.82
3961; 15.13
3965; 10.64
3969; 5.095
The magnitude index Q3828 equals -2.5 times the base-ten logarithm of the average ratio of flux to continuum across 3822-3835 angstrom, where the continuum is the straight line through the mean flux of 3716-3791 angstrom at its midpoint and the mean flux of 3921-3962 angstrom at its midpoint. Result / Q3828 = 0.26 mag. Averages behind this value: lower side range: 17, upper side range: 14.5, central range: 12.6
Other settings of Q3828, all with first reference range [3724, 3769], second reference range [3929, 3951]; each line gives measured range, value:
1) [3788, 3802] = -0.21 mag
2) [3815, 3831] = -0.04 mag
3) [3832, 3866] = -0.23 mag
